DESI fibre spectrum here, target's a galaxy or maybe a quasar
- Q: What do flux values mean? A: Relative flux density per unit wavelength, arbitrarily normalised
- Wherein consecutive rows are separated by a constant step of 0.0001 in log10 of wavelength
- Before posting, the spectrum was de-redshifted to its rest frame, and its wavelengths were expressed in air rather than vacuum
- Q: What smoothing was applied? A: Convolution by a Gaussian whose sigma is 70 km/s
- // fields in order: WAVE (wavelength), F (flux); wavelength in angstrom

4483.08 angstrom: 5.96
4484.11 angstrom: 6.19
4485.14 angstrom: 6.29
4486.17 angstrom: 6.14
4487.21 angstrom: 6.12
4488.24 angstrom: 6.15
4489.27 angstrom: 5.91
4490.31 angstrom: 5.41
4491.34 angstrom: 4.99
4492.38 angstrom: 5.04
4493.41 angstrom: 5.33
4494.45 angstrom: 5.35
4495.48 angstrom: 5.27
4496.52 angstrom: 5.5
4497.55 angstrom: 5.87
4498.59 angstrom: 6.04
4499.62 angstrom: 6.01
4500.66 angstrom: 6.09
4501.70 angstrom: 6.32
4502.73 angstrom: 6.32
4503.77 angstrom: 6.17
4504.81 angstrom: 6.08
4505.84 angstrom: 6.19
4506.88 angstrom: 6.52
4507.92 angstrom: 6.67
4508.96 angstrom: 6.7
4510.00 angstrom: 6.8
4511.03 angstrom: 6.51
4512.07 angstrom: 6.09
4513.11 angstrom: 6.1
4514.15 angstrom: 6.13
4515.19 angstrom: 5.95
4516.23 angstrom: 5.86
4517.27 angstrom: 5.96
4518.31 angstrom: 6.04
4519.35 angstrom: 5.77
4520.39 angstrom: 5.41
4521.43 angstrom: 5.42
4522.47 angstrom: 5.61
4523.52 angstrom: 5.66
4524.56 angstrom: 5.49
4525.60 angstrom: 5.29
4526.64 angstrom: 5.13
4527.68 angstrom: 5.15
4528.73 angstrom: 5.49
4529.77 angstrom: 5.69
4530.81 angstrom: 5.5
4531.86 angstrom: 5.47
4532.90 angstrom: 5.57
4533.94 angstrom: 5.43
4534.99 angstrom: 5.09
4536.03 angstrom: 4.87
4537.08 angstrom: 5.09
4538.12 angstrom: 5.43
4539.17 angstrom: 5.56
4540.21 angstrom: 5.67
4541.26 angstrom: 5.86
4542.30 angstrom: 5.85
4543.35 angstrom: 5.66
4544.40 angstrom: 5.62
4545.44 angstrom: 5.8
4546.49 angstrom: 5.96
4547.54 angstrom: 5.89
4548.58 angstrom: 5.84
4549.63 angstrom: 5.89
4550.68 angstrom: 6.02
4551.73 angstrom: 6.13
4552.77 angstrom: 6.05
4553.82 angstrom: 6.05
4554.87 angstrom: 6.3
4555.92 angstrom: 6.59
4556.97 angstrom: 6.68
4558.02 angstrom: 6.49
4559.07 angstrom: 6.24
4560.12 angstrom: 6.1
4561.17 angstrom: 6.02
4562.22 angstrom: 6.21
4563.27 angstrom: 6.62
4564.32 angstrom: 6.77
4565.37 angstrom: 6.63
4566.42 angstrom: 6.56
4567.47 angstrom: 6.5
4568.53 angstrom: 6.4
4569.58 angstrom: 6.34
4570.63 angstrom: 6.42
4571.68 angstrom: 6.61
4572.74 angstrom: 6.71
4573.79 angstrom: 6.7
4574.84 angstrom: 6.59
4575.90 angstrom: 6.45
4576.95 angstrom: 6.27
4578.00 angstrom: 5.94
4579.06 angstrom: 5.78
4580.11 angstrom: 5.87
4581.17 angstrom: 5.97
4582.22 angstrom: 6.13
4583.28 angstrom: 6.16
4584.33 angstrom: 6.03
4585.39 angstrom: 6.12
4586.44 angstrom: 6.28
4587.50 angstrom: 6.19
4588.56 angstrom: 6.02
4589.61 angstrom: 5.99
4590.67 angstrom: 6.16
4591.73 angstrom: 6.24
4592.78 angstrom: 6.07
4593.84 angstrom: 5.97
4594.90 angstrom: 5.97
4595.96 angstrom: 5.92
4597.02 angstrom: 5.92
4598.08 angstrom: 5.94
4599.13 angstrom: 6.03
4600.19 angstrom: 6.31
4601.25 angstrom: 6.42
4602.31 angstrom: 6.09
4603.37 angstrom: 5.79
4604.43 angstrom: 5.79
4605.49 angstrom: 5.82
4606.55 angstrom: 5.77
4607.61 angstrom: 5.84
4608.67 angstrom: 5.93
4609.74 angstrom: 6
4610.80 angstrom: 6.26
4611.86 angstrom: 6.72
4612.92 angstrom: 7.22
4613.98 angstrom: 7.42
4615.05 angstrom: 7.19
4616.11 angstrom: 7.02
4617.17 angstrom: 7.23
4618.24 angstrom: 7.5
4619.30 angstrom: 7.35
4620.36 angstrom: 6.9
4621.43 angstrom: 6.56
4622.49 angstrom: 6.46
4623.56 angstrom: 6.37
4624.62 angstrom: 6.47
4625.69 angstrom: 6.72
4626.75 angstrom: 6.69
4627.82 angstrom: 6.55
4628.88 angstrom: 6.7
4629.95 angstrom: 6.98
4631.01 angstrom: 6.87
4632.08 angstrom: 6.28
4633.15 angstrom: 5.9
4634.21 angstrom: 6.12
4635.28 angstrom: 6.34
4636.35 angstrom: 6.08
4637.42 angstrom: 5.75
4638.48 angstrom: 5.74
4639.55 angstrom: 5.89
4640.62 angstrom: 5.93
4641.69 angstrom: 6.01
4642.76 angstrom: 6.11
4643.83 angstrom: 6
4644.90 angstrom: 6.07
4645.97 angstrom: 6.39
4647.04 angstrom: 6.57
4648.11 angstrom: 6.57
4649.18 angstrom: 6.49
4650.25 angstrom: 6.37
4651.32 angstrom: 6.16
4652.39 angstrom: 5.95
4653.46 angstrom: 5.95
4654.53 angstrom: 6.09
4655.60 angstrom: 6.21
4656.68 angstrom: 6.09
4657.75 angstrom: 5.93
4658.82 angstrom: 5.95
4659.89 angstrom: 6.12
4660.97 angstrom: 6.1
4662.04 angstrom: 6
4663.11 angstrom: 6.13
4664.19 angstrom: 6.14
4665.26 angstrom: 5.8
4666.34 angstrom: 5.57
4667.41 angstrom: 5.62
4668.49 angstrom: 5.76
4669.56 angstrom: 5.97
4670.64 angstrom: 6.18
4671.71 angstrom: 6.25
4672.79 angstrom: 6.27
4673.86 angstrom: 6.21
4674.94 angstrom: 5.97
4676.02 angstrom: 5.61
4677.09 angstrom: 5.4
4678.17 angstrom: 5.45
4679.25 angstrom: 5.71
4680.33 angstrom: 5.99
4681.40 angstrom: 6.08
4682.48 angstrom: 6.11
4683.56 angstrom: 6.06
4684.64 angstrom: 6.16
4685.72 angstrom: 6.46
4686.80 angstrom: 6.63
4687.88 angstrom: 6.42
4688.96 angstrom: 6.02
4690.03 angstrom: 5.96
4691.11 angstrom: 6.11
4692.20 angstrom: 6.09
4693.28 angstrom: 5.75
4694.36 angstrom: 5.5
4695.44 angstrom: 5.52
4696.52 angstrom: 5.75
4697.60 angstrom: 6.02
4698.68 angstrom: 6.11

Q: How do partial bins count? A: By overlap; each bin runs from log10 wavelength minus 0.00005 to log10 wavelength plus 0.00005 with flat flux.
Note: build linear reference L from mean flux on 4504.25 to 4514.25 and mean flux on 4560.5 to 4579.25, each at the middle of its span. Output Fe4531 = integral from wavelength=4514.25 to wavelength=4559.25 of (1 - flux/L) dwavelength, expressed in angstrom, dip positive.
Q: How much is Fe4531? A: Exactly 4.7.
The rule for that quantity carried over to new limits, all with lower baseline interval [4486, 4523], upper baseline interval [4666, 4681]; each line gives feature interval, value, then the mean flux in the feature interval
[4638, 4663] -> -1.0 angstrom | 6.12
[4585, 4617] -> -1.8 angstrom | 6.23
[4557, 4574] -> -1.6 angstrom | 6.46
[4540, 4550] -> 0.2 angstrom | 5.81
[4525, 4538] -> 1.3 angstrom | 5.32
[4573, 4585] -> -0.6 angstrom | 6.18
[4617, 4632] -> -2.3 angstrom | 6.78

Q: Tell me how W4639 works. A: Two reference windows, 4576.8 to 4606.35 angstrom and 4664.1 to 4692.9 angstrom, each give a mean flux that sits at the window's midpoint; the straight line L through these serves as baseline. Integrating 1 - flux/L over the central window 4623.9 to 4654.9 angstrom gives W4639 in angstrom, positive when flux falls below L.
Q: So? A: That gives -1.3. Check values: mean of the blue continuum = 6.04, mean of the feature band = 6.27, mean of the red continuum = 6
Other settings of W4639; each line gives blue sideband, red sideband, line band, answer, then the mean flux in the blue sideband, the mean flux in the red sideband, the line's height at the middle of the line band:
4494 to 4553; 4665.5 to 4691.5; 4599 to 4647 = -3.8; 5.8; 6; 5.93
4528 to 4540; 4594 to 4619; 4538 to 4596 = -3.3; 5.38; 6.36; 5.83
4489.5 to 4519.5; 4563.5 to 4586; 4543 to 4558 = 0.4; 5.97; 6.34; 6.21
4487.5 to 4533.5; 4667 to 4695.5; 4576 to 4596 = -0.6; 5.82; 5.98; 5.89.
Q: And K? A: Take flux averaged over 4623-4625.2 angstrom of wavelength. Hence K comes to 6.41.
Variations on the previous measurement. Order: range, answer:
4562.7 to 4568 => 6.61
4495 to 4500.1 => 5.74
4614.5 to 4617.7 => 7.14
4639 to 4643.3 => 5.97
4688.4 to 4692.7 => 6.05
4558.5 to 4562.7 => 6.15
